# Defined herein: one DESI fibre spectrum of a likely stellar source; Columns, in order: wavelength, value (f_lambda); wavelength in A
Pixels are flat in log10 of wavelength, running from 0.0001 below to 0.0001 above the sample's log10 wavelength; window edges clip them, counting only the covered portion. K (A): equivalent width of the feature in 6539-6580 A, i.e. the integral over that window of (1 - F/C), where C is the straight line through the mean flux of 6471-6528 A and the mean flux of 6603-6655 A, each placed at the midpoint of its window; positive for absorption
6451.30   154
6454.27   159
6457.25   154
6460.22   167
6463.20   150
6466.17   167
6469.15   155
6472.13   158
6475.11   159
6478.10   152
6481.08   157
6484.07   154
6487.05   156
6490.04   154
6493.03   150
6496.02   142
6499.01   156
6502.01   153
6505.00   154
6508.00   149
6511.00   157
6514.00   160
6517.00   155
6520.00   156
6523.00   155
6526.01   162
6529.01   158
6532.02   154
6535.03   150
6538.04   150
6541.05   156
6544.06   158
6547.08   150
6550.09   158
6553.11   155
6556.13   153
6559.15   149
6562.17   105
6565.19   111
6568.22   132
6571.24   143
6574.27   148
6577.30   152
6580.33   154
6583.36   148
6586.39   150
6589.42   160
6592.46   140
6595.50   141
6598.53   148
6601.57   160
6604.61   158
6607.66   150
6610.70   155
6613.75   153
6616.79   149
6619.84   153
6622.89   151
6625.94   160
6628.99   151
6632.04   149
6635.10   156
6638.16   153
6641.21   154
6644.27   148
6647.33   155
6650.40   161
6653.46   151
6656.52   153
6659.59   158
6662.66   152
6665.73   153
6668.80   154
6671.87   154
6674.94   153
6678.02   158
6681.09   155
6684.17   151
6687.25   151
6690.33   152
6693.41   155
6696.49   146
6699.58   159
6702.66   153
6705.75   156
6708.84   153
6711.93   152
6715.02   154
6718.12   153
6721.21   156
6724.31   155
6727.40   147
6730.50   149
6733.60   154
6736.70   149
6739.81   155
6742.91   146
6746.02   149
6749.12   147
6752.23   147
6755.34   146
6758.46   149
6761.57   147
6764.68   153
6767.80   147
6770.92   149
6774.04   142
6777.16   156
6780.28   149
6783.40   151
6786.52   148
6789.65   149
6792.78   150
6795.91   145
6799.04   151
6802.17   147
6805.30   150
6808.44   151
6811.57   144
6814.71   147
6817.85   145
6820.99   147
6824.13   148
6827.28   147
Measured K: 2.6 A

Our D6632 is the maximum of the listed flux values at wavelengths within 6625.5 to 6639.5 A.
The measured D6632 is 160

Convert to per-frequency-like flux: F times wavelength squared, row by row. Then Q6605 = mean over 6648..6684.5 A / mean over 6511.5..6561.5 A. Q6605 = 1.0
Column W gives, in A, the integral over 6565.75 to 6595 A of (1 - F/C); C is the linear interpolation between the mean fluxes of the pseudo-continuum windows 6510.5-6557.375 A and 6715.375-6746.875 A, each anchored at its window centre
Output 1.6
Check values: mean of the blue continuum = 155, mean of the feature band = 146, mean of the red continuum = 151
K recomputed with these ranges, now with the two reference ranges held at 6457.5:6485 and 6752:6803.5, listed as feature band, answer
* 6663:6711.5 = -0.7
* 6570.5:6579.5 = 0.3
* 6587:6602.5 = 0.5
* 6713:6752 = -0.3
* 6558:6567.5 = 2.0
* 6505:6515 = 0.1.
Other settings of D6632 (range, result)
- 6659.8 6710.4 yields 159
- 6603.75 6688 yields 161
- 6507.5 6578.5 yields 162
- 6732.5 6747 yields 155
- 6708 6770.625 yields 156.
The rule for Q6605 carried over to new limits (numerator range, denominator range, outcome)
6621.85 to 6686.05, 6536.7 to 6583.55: 1.09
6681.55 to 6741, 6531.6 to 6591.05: 1.09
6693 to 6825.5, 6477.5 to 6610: 1.06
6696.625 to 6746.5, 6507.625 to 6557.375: 1.04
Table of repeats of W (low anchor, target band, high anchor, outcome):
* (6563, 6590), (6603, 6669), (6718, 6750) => -3.5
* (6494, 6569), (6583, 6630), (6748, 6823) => -0.8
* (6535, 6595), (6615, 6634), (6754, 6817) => -0.7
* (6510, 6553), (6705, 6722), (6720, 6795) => -0.4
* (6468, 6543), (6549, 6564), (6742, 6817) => 1.0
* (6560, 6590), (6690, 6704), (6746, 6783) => -0.7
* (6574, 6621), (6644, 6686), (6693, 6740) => -0.6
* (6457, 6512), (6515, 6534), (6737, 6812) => -0.3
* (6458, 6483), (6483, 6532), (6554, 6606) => -0.4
